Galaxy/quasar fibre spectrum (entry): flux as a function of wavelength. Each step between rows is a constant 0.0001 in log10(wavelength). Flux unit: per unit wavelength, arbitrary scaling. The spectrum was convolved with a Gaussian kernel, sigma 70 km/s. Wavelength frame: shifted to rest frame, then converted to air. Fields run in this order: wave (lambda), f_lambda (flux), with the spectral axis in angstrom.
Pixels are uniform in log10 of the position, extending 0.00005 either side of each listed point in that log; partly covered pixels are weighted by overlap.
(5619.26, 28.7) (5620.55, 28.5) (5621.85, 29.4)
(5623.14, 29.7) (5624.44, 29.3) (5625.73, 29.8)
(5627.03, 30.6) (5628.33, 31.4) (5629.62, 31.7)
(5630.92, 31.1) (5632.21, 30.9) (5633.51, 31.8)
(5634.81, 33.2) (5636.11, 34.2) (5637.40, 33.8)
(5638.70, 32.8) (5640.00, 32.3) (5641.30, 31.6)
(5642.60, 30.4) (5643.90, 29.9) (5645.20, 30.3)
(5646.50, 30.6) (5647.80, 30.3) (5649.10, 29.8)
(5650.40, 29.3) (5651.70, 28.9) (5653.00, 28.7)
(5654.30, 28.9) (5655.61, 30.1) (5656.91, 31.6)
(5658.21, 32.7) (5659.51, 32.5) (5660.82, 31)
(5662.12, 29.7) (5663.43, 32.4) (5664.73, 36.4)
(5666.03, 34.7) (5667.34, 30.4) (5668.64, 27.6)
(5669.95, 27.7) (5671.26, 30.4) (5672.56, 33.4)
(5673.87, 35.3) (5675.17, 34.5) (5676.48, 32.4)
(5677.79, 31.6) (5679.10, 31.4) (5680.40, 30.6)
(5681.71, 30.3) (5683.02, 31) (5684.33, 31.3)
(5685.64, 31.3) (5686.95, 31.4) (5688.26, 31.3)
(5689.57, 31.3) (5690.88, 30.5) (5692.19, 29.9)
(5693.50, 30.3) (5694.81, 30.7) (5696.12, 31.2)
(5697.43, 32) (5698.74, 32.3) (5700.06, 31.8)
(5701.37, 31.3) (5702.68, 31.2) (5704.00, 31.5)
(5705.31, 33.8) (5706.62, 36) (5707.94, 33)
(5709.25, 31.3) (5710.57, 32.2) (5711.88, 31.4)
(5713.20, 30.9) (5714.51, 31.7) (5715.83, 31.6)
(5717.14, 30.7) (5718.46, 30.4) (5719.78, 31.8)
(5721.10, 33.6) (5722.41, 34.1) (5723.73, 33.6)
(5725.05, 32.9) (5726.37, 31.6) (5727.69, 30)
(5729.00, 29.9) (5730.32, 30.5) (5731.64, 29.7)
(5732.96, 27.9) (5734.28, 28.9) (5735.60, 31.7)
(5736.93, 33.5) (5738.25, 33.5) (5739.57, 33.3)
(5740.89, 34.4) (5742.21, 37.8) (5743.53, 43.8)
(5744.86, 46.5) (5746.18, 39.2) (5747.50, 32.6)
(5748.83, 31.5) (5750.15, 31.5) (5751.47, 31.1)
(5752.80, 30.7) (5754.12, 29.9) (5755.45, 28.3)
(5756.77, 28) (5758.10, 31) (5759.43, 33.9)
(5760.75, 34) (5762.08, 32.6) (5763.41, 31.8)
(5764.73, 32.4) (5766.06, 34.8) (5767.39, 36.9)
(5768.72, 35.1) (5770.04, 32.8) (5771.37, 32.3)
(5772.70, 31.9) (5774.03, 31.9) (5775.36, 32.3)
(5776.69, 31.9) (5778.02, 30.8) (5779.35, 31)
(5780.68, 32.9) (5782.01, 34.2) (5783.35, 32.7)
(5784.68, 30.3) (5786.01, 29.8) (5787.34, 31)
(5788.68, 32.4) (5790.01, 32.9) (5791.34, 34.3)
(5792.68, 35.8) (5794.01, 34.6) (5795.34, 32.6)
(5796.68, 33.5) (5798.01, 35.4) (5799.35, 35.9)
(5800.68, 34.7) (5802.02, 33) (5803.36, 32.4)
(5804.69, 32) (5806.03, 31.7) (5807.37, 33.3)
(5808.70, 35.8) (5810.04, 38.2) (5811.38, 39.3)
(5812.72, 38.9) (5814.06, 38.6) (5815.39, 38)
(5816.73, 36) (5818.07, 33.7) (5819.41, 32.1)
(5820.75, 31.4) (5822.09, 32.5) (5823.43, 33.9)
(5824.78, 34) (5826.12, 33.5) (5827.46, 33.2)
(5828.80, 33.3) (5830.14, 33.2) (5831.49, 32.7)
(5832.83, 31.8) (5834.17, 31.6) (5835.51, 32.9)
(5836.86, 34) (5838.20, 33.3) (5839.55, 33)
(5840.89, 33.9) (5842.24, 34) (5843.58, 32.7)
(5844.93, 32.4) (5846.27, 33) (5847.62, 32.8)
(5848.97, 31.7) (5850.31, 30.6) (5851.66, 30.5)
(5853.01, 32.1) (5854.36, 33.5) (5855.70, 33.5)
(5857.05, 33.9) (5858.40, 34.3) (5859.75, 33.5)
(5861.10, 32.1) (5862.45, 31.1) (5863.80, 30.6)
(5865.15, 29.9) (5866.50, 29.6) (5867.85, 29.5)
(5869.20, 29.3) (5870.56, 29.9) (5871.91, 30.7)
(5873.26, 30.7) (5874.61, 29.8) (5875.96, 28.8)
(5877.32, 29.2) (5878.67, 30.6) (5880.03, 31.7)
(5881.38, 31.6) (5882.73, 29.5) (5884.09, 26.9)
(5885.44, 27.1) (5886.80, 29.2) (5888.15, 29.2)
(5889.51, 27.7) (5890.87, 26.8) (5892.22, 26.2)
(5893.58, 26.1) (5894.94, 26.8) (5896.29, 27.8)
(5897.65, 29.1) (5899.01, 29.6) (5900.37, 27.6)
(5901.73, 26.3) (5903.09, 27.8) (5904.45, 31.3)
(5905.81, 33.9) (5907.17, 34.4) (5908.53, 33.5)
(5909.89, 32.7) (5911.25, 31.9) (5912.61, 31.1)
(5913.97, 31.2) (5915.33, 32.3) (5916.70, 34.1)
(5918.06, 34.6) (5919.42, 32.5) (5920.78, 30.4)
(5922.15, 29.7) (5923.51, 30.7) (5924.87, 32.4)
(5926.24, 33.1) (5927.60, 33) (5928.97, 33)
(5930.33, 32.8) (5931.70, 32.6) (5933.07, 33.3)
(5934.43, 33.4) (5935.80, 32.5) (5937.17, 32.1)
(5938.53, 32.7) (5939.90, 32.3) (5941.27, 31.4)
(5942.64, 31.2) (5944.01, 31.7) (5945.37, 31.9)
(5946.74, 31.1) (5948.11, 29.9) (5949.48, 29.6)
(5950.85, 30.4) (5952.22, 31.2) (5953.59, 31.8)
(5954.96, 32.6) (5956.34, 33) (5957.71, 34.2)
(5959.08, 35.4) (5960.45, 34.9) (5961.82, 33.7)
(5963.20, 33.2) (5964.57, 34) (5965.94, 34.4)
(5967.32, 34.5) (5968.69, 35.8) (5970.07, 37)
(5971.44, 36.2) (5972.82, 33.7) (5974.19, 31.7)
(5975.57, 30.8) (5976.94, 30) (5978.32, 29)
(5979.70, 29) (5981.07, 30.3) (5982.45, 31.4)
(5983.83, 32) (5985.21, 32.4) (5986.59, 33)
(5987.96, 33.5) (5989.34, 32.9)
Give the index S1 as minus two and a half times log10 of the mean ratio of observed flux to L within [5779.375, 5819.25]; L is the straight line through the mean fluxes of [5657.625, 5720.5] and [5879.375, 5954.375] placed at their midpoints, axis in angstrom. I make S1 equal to -0.10 mag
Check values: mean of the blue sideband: 31.7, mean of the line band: 34.2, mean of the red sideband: 30.8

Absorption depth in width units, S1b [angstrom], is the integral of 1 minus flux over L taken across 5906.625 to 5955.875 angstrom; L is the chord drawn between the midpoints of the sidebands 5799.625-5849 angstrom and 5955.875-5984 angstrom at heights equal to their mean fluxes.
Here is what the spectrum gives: 1.8 angstrom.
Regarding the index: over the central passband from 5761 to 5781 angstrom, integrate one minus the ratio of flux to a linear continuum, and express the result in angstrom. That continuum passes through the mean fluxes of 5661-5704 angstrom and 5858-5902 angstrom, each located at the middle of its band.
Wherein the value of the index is -1.5 angstrom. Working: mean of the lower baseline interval 31.5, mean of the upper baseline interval 29.3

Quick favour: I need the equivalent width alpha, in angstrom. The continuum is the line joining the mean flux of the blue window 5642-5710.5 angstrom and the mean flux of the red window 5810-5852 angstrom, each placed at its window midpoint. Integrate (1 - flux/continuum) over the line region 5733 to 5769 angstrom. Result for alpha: -1.2 angstrom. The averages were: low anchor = 31.3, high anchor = 33.7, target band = 33.5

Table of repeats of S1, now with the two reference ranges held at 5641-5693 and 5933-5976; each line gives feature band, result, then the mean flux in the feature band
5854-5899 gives 0.09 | 29.9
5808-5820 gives -0.15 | 36.8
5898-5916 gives 0.05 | 31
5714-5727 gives -0.03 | 32.2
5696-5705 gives -0.01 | 31.7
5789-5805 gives -0.07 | 33.9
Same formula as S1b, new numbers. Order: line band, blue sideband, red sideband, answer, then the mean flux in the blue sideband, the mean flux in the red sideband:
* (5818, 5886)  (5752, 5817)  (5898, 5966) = 2.0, 33.3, 32.1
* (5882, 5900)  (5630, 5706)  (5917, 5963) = 2.4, 31.4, 32.3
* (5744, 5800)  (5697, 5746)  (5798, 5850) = 0.6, 32.8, 33.9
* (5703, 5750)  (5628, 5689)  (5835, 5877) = -2.2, 31.4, 31.8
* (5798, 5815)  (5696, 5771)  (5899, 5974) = -1.5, 32.7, 32.4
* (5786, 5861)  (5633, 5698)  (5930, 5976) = -3.4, 31.3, 32.9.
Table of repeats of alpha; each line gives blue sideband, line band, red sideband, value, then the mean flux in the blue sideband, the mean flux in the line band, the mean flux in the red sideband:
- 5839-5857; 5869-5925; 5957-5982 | 4.8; 32.6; 30.1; 33.2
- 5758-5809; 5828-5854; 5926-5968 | 0.2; 33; 32.6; 32.6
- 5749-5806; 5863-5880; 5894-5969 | 1.2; 32.5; 30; 31.9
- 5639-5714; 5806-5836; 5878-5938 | -3.3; 31.4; 34.4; 30.7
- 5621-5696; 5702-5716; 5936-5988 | -0.4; 31.2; 32.3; 32.4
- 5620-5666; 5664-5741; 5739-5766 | 1.9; 31.1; 31.7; 33.7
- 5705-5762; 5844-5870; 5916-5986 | 0.6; 32.6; 31.8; 32.4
